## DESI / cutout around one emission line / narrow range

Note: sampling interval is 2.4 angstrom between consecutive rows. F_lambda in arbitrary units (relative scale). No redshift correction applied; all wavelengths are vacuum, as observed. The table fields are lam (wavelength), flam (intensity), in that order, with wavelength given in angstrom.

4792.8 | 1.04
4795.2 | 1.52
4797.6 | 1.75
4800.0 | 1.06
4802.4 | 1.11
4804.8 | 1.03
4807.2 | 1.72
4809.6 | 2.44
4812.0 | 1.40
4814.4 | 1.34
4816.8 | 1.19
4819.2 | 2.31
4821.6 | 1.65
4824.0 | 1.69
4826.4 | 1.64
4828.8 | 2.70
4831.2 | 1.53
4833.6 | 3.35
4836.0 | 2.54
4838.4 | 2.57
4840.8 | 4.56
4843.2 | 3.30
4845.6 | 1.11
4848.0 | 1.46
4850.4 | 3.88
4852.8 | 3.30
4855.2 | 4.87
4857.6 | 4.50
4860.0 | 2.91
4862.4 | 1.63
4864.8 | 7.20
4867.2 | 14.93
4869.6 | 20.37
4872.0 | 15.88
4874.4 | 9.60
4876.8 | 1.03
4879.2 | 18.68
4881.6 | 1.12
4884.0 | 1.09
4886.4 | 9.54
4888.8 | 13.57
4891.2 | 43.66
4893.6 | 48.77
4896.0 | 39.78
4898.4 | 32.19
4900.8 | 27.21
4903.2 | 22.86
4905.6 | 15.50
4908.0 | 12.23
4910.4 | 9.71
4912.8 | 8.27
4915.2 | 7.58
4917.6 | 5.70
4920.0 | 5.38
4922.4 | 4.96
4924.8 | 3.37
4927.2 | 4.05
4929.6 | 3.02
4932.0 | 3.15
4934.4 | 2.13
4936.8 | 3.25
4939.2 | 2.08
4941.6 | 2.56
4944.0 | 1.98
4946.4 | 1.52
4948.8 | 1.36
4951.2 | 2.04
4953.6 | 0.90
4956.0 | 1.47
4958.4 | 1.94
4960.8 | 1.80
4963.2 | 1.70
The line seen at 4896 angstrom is Lyman alpha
